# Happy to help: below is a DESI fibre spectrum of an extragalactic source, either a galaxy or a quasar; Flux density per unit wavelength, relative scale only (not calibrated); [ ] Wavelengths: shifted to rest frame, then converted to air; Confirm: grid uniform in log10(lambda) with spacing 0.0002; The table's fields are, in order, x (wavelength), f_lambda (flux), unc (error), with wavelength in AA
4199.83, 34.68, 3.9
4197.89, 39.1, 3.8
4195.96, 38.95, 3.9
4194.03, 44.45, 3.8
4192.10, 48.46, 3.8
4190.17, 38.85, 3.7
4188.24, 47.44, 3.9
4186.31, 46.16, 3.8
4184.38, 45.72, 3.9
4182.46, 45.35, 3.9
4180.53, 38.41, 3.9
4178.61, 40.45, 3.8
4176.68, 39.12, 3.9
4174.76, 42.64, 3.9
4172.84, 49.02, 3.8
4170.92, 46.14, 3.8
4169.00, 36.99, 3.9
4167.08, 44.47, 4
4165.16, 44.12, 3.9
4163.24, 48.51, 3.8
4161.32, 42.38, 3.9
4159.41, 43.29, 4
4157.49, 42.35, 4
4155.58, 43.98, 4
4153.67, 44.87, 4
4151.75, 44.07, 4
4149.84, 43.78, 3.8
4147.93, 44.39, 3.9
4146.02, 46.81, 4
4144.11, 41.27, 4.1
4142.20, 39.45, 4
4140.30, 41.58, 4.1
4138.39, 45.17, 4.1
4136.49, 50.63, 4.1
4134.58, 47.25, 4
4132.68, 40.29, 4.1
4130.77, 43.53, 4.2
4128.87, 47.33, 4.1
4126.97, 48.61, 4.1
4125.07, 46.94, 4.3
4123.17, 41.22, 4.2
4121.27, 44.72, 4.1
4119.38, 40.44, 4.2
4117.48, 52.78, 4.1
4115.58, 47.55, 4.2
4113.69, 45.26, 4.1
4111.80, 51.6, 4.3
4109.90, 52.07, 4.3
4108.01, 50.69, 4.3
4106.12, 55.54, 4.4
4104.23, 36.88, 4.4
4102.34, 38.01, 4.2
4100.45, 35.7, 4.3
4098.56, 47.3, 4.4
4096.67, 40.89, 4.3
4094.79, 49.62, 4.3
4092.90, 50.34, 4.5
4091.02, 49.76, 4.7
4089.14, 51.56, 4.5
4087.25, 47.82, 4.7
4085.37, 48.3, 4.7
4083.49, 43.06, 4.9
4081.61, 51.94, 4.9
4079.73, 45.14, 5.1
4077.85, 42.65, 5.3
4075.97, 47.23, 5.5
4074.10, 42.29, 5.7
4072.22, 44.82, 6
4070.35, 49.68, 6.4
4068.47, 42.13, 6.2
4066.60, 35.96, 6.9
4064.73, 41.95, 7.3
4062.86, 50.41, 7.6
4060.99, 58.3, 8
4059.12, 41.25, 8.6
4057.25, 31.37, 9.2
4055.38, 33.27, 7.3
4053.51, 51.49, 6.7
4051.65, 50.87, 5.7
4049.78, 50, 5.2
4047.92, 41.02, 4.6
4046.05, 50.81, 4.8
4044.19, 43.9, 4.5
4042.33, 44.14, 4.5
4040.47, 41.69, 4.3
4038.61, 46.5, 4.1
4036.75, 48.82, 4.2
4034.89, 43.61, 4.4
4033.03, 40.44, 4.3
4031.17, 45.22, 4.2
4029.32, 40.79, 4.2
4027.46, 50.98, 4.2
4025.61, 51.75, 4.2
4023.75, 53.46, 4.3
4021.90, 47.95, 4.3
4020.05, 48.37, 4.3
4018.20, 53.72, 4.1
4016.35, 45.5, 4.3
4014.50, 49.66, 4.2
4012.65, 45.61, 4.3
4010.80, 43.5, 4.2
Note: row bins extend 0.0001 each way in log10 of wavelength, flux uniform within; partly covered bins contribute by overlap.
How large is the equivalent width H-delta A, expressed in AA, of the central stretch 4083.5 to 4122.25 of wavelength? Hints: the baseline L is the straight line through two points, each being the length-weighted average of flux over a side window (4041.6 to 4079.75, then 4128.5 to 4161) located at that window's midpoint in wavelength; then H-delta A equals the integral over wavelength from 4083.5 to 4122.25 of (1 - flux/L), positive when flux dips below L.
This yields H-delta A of -2.1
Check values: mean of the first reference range 44.7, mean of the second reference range 44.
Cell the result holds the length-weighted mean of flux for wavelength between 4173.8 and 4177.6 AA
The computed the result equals 40.9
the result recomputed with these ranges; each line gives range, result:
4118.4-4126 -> 43.4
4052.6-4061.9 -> 43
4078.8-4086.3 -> 47.1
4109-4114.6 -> 49.6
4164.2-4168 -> 44.3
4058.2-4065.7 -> 48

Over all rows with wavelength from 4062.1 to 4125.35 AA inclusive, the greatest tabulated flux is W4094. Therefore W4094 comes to 55.54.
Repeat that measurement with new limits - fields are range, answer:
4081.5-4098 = 51.94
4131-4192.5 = 50.63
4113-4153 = 52.78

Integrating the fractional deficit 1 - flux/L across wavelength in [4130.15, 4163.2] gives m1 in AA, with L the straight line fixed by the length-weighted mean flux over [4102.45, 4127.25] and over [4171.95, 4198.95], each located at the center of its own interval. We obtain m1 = 0.9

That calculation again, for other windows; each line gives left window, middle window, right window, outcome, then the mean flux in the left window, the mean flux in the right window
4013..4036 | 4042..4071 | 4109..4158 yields 1.3 AA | 47.6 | 45.3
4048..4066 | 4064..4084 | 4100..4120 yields 0.5 AA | 45.1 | 46.4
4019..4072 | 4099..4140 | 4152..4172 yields -1.3 AA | 45.6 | 43.7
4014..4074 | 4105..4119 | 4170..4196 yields -1.7 AA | 45.8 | 43.8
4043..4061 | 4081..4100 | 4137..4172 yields -1.5 AA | 44.5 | 43.6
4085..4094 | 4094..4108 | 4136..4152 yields 1.3 AA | 49.6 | 44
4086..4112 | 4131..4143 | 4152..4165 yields 0.3 AA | 46.9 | 44.2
